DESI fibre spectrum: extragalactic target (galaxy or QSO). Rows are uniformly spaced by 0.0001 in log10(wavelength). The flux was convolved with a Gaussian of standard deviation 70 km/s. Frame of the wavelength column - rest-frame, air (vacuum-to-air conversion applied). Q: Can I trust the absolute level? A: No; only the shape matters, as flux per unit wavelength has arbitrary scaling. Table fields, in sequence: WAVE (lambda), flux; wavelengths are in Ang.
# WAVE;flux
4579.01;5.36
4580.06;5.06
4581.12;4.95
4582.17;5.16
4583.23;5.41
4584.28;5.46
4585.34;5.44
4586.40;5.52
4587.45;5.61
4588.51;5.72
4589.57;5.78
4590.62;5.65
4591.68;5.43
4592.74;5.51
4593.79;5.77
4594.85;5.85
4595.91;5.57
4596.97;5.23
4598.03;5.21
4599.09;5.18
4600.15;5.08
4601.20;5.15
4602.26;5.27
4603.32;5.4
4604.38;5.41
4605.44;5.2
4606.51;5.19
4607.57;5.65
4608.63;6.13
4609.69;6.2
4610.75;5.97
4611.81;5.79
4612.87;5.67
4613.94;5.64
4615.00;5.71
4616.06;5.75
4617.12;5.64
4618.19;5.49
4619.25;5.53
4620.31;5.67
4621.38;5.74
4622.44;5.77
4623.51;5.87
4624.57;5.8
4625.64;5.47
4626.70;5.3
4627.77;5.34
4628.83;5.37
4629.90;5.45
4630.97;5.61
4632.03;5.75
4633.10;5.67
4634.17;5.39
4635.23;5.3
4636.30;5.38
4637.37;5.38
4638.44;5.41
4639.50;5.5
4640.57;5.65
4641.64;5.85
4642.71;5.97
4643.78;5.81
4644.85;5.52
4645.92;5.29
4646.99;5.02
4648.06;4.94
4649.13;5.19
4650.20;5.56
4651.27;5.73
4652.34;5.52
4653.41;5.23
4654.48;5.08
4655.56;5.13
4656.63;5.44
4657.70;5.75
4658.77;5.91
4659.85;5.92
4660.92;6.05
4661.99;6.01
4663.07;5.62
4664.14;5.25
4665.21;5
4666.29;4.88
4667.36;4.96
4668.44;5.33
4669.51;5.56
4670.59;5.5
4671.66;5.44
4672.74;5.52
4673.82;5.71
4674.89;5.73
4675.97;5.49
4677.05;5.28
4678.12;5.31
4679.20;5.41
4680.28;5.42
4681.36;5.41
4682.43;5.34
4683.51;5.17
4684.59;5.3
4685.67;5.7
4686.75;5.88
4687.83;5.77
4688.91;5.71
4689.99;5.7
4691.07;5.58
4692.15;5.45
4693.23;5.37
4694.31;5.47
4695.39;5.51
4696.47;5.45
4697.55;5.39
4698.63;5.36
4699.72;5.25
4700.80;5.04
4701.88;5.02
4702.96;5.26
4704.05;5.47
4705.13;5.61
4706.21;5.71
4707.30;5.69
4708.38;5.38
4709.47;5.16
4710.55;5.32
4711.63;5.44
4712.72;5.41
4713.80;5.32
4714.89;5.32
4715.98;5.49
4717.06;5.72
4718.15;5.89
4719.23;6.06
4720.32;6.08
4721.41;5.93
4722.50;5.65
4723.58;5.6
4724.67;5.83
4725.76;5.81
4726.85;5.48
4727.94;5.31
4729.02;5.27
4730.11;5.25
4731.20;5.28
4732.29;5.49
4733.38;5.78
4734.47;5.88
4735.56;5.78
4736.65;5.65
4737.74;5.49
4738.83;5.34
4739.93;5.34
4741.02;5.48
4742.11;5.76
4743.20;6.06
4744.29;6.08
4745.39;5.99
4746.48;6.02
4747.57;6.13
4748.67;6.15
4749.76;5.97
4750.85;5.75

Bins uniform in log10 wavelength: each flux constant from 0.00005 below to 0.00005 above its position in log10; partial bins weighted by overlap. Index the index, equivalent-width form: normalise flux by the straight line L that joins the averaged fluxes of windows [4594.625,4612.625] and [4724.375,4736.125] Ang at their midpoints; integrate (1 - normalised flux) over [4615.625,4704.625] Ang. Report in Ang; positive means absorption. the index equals 0.6 Ang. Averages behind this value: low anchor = 5.5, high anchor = 5.56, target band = 5.48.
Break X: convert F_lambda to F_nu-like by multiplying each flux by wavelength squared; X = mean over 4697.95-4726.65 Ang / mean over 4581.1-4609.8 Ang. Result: 1.06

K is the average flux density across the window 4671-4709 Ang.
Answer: 5.46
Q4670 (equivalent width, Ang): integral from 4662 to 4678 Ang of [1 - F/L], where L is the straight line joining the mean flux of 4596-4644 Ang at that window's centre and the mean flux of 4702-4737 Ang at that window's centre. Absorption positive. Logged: 0.5 Ang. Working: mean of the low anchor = 5.55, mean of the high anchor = 5.57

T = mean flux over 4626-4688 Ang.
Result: 5.47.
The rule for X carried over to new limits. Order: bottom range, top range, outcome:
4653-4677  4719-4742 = 1.05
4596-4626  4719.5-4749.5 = 1.08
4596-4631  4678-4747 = 1.04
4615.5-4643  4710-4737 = 1.05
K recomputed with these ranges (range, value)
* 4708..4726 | 5.61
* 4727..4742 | 5.5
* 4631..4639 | 5.48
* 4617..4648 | 5.54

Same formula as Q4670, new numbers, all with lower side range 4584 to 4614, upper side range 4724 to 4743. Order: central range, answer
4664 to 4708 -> 0.96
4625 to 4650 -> 0.36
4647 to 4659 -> 0.36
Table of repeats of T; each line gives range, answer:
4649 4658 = 5.4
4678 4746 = 5.54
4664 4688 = 5.4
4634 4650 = 5.44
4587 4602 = 5.48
